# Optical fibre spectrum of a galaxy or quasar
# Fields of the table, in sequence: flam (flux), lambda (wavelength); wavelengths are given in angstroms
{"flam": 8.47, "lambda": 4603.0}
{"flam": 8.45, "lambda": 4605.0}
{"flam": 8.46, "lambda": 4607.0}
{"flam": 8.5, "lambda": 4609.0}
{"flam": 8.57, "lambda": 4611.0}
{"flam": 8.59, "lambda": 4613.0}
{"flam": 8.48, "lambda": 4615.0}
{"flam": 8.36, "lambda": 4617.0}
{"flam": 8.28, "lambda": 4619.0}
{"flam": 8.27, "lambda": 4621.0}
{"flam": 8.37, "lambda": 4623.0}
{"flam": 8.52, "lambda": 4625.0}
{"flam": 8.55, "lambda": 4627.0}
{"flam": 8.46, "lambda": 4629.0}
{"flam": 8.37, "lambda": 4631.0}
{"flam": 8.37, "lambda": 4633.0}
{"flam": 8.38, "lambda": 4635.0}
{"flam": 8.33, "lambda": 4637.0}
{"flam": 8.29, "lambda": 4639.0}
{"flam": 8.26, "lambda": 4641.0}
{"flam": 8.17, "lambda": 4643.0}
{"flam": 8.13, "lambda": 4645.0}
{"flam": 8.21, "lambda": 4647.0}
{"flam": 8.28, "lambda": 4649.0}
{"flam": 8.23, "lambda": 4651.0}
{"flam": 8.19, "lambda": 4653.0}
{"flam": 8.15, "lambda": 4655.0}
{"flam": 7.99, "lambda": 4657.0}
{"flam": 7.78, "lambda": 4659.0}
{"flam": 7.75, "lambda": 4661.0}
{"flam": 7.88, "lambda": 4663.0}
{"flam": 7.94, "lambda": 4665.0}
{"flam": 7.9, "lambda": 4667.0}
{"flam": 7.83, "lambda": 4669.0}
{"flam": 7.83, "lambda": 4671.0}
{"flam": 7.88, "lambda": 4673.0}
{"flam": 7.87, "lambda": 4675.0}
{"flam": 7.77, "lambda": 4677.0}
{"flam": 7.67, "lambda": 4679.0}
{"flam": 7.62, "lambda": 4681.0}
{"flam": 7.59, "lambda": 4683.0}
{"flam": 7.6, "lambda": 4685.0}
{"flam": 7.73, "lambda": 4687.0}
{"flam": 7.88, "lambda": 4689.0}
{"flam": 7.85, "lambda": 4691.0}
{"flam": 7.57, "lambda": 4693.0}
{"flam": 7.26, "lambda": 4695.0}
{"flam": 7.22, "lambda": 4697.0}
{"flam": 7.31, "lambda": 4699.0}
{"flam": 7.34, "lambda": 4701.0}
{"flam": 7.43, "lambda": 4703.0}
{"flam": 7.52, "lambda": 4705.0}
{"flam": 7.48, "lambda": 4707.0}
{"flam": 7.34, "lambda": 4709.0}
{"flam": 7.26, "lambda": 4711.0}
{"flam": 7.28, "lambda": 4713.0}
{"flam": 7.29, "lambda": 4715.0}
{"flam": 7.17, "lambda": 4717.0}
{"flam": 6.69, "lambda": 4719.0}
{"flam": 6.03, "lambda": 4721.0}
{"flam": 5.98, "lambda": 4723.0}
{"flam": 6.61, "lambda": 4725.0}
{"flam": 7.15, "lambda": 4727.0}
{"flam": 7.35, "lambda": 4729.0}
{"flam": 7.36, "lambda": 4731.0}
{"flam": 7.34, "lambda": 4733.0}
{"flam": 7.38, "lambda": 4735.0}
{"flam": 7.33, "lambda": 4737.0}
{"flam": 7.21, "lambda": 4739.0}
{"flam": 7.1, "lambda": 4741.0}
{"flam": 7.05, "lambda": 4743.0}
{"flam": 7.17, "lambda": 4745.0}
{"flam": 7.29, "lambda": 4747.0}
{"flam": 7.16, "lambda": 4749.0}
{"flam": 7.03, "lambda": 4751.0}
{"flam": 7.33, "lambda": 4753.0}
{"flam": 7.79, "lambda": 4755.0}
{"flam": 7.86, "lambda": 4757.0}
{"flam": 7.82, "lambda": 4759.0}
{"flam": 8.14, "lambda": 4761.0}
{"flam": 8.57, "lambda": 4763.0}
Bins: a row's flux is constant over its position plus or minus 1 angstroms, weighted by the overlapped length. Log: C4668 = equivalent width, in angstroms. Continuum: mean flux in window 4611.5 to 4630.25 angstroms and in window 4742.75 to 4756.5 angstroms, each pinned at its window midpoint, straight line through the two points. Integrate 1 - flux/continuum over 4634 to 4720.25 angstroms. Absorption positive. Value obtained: 2.1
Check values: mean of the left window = 8.43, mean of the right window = 7.29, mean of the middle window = 7.74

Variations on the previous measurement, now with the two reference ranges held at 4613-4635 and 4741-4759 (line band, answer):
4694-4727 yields 2.6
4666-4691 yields 0.6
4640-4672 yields 0.4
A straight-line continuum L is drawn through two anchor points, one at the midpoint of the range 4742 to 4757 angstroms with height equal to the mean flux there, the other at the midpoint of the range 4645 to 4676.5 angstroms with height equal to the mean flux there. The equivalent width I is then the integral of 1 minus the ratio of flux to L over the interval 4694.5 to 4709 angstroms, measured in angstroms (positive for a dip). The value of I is 0.6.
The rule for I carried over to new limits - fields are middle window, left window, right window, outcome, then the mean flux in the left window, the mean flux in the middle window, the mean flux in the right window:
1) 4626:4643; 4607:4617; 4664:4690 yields -0.2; 8.51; 8.36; 7.78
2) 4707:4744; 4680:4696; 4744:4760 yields 2.2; 7.64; 7.06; 7.43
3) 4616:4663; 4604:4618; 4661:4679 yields -0.4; 8.49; 8.24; 7.85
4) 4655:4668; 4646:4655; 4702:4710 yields 0.3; 8.22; 7.89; 7.44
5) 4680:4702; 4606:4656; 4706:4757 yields 0.2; 8.35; 7.54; 7.14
